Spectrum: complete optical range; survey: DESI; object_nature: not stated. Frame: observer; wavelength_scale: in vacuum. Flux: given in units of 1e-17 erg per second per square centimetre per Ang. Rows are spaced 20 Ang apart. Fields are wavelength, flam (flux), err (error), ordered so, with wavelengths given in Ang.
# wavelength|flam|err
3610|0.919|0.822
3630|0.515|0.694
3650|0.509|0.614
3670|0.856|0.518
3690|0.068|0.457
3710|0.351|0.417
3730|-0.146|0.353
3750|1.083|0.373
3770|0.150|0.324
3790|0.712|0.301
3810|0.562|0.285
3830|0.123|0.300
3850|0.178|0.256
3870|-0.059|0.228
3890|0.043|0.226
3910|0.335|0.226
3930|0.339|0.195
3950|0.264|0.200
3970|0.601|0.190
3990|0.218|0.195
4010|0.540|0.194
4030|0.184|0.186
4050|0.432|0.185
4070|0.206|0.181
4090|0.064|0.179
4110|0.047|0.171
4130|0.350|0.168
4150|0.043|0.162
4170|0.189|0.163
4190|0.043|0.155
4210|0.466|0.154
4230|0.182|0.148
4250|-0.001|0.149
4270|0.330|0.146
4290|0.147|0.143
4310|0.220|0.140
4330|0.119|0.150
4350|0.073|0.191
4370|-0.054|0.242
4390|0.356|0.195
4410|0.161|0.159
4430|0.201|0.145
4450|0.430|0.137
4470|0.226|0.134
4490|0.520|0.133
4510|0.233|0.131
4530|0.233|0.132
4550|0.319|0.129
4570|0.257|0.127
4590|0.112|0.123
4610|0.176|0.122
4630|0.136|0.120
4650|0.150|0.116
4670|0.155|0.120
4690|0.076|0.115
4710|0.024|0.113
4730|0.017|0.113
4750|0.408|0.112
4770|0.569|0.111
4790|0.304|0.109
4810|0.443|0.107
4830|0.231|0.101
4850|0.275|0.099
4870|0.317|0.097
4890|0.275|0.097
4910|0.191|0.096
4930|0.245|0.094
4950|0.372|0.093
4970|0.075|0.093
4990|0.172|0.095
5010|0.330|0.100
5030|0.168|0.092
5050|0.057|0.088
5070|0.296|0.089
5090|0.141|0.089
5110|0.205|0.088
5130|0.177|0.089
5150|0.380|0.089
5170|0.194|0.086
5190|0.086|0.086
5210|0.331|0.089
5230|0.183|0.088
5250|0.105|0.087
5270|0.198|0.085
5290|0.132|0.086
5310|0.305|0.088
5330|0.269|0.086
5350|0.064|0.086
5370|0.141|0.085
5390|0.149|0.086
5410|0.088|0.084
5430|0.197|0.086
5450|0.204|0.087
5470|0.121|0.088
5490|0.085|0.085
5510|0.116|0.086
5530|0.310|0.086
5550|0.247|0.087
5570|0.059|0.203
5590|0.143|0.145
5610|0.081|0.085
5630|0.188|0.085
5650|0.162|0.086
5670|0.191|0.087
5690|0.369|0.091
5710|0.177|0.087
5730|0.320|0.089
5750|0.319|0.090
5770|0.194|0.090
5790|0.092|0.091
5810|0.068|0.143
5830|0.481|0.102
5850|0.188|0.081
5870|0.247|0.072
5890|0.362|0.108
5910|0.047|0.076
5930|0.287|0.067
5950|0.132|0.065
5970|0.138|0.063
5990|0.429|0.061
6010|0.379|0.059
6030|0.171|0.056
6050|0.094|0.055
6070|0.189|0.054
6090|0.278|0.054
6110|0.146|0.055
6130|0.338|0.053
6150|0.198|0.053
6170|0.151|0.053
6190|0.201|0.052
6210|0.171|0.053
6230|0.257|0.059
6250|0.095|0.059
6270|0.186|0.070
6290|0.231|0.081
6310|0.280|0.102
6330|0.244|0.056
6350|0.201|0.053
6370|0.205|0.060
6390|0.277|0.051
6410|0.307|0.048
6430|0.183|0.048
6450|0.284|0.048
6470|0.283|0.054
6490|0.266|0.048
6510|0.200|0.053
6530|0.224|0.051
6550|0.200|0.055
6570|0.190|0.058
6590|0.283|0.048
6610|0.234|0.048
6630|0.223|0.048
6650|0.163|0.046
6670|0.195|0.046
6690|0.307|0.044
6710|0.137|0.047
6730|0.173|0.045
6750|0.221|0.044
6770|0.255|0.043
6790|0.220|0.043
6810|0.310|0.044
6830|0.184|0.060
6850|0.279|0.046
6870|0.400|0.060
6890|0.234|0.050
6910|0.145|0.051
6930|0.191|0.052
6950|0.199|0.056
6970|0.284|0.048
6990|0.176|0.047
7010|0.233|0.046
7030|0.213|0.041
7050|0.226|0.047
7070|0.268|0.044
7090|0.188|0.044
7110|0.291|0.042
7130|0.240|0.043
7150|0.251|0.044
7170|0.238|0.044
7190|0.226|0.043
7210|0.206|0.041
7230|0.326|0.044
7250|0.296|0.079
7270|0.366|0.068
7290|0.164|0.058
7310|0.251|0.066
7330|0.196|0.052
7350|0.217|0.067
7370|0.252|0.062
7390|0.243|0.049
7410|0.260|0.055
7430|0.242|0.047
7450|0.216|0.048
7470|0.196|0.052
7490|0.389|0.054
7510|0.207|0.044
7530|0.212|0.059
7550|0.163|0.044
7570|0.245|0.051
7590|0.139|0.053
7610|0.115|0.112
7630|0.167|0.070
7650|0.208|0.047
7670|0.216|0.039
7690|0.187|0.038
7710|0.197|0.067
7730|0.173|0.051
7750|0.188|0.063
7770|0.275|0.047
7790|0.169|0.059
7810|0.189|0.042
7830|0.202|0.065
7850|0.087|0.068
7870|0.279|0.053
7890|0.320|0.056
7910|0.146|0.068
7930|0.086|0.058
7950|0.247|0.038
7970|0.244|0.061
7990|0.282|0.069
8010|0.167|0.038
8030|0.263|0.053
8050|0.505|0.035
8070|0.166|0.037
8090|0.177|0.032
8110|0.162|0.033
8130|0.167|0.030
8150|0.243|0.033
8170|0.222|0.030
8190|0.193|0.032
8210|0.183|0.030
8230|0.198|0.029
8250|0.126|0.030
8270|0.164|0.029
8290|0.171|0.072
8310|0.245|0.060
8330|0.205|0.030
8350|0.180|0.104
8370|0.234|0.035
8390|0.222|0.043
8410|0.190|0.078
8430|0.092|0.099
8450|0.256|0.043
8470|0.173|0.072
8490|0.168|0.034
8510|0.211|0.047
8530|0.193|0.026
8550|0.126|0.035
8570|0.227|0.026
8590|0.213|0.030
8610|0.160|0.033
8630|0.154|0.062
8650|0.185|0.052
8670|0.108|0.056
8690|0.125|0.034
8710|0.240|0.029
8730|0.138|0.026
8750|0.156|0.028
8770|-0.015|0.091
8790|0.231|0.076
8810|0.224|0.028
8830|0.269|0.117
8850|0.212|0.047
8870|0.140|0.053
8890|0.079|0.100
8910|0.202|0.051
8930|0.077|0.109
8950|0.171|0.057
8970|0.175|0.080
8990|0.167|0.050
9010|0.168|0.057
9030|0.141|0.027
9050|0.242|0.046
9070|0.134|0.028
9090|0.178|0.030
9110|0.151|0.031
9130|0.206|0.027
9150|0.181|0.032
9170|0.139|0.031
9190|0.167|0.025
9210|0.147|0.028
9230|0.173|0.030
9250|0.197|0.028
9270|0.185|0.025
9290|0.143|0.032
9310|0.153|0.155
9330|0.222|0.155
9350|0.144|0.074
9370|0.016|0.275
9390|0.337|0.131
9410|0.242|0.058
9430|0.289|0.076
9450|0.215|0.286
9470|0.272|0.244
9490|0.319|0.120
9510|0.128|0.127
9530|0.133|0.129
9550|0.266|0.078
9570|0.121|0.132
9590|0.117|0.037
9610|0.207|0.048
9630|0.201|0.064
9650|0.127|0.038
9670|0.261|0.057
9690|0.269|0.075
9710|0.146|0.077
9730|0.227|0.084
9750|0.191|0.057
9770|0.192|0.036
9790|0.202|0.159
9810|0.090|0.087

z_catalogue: 0.61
